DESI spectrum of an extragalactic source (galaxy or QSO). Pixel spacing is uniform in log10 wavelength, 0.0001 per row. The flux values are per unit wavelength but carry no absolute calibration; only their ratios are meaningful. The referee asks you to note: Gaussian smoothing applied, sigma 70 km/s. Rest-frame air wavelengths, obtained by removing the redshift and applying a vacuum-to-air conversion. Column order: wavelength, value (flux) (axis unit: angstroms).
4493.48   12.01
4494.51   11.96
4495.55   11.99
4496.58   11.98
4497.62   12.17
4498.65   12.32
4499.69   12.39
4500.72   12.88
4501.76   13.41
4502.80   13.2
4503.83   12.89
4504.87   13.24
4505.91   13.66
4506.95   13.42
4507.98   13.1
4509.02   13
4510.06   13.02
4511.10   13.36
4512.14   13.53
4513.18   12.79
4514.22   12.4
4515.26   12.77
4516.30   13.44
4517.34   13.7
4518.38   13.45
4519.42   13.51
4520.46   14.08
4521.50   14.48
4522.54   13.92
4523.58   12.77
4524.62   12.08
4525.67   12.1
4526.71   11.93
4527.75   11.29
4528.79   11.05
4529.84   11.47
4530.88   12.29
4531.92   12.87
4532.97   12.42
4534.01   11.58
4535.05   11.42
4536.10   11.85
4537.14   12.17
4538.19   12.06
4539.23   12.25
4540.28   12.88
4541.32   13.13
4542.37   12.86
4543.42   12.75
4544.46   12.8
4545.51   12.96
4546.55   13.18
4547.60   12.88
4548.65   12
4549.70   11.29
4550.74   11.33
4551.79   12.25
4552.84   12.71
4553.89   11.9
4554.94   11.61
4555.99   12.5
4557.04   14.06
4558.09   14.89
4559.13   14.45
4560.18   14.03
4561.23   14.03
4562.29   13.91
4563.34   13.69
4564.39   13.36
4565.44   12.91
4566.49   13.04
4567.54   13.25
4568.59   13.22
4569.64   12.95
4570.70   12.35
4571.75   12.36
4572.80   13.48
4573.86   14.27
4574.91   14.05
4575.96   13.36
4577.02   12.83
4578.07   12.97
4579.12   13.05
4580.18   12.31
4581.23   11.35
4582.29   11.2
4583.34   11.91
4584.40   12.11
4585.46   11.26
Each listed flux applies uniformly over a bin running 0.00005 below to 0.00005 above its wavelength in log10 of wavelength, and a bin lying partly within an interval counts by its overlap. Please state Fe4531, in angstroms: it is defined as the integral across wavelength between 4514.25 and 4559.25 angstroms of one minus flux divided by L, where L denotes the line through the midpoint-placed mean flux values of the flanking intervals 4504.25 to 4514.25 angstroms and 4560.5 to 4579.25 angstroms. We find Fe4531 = 2.08 angstroms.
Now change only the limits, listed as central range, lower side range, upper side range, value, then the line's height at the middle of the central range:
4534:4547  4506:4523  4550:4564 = 0.7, 13.2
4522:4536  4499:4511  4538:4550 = 0.8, 12.8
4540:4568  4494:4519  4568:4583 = -0.3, 12.9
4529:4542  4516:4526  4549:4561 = 1.0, 13.1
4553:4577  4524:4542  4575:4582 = -1.6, 12.5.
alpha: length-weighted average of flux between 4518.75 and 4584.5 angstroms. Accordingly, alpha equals 12.7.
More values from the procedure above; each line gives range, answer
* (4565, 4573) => 12.9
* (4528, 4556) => 12.2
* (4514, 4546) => 12.6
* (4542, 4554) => 12.4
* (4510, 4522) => 13.4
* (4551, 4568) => 13.3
